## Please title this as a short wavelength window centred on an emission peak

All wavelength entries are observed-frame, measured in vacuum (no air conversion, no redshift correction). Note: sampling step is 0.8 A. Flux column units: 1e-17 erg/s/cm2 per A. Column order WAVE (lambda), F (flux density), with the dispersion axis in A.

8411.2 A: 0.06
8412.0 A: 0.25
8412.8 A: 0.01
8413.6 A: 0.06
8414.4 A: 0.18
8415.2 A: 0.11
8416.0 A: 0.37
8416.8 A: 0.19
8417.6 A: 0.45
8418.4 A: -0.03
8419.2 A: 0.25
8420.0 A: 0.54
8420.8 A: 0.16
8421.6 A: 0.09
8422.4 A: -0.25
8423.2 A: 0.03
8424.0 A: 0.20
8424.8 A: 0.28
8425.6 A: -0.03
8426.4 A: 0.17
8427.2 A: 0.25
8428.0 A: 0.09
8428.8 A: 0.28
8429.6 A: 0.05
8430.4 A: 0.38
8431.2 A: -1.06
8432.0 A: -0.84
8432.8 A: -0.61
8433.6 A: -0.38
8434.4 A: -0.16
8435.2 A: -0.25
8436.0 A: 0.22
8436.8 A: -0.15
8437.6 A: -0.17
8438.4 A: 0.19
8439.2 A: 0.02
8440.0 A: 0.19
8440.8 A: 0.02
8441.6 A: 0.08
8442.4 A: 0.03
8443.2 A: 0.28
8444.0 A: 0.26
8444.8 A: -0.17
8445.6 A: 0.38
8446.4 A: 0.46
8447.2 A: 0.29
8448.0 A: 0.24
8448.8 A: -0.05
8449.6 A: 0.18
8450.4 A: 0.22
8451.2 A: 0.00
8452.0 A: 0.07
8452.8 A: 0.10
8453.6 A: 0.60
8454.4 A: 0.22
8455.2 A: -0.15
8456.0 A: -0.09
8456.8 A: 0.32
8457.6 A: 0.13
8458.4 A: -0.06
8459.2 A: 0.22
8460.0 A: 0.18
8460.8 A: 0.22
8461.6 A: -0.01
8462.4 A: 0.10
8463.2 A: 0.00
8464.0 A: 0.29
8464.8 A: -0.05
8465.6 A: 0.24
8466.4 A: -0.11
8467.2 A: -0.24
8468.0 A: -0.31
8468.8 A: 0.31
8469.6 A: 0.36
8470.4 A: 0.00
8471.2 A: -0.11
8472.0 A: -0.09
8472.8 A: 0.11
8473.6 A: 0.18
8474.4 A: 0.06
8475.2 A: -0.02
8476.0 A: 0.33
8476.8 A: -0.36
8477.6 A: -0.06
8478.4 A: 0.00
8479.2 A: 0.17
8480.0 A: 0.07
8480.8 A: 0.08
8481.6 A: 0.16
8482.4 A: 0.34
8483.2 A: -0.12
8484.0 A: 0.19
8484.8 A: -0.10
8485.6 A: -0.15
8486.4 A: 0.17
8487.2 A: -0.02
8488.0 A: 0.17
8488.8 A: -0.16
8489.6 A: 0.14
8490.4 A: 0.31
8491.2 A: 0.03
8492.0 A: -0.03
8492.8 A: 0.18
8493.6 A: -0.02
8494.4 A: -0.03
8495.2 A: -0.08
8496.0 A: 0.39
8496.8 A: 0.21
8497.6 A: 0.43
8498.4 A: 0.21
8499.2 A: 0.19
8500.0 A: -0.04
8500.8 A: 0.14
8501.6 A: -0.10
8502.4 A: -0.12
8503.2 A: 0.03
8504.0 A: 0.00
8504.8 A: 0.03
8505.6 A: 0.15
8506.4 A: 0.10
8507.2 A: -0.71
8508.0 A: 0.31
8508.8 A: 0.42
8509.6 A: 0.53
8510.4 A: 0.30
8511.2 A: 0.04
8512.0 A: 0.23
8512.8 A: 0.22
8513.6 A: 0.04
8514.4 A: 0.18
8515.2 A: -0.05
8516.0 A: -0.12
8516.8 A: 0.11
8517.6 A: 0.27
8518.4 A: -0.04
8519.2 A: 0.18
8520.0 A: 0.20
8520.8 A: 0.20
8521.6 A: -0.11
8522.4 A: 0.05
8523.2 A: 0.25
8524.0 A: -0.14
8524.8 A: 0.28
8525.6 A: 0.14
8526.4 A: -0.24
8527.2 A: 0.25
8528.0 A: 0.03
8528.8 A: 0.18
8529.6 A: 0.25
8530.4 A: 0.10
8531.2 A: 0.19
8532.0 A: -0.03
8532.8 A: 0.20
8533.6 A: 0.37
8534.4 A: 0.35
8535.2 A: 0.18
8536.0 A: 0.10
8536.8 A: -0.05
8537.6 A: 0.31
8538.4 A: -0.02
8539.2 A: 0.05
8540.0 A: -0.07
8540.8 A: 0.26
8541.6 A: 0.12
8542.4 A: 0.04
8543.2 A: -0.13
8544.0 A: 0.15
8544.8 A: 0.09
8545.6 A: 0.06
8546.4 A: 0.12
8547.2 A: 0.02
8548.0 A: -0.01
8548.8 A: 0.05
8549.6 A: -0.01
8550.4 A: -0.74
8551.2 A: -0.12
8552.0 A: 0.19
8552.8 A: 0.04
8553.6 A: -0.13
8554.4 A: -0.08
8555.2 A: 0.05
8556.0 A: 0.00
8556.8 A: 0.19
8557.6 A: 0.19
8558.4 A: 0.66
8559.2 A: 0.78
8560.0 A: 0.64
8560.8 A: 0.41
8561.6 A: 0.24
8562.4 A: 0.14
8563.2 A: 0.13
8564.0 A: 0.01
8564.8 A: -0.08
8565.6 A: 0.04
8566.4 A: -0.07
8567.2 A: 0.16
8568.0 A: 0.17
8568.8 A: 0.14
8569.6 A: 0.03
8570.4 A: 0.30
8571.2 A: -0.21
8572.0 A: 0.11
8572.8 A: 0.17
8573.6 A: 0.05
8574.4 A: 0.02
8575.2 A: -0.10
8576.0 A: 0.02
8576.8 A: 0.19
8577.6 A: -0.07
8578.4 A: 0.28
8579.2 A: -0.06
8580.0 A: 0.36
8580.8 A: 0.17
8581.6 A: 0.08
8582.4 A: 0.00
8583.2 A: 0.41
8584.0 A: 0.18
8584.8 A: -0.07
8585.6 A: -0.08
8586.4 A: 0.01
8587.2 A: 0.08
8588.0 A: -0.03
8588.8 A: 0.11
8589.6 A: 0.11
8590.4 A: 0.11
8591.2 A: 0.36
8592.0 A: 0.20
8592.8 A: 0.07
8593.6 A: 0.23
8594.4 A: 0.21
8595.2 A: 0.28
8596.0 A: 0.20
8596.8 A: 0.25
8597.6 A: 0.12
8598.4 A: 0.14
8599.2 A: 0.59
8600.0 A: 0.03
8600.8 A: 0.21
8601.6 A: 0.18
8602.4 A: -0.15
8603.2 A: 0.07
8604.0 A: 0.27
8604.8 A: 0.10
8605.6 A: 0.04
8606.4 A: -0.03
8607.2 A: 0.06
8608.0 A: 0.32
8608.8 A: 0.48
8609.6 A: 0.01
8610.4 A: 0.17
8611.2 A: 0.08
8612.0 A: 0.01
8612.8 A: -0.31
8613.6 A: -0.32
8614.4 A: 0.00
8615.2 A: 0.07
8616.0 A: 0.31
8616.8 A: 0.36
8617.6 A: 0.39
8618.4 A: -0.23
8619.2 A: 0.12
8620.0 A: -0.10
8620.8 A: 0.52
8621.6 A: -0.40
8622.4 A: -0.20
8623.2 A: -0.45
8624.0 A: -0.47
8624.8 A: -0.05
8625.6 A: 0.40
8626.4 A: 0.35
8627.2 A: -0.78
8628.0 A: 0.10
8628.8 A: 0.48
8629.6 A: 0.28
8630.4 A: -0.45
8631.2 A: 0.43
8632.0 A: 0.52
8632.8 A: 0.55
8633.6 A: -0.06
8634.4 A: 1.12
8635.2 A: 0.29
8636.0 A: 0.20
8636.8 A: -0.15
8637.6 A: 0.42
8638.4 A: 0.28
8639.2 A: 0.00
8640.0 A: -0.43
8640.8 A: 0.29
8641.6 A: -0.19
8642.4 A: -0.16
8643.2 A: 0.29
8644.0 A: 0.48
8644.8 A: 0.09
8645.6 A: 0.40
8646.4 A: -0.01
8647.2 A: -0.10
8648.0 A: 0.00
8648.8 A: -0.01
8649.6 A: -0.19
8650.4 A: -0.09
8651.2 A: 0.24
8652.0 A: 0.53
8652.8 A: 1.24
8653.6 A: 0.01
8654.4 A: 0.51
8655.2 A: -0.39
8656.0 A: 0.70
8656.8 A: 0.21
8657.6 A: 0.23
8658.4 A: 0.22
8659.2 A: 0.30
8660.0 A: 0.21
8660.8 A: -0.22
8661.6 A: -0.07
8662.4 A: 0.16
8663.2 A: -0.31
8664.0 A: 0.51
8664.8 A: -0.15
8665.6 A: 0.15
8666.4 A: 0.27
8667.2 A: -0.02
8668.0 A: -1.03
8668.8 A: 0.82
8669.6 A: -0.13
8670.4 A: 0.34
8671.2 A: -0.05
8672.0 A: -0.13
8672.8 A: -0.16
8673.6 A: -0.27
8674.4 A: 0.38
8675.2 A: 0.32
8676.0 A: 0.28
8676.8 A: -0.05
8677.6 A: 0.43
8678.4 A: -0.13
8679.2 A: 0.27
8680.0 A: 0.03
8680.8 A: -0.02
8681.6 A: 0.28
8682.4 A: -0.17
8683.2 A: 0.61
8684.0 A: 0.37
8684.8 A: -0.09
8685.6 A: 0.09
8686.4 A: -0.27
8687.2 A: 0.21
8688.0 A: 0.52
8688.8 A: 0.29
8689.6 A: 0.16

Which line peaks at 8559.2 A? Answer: Hbeta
